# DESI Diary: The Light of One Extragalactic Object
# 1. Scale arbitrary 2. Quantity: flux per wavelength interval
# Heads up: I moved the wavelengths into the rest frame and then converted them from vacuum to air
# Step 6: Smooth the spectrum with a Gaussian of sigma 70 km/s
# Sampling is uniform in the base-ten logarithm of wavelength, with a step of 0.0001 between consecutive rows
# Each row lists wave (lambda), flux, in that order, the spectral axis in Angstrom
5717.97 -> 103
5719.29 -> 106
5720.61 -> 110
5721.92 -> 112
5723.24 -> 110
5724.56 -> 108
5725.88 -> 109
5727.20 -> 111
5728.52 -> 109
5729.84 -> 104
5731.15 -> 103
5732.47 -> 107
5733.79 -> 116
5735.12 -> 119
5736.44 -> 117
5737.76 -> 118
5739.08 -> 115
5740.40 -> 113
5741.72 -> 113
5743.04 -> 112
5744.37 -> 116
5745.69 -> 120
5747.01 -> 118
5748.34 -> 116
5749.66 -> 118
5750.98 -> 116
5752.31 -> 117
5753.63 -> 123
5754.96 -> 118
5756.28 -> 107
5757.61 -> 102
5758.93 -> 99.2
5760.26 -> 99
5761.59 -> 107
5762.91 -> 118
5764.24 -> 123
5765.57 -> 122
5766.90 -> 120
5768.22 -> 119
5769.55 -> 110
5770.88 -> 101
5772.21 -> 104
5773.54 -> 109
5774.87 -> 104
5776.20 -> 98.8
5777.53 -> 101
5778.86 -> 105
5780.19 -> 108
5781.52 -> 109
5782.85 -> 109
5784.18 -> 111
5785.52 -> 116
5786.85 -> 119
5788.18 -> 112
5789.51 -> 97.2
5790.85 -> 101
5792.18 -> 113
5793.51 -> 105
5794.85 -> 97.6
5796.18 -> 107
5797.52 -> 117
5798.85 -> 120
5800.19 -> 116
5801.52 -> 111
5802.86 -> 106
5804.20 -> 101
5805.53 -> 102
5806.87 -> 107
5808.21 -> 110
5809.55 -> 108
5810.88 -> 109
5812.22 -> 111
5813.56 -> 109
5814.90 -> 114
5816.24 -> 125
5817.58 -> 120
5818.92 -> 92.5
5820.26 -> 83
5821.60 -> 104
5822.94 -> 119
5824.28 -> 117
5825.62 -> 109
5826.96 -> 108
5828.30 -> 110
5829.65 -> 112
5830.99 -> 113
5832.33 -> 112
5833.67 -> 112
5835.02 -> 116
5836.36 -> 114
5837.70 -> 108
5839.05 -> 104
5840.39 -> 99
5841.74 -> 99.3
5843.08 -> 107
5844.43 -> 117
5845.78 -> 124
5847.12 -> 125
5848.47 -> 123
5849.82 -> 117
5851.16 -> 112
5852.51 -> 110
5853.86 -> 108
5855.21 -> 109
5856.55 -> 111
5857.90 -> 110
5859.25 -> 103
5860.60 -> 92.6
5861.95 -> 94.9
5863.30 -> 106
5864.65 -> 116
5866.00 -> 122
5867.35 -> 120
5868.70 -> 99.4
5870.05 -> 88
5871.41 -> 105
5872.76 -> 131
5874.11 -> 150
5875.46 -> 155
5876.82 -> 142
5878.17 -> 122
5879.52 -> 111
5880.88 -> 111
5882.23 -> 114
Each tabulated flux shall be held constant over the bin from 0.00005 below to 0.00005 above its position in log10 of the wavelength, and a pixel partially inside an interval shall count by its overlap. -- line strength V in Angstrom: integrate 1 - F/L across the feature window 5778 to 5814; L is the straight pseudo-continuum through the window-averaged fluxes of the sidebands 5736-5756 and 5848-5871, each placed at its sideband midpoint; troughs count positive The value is 1.3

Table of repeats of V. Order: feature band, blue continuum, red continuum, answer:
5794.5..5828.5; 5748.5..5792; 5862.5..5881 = 1.5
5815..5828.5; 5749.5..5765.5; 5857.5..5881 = 0.6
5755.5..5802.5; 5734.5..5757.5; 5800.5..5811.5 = 0.8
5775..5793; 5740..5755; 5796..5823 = 0.7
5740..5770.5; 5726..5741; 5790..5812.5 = -0.9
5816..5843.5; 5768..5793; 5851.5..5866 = -0.4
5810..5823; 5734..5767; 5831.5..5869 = 0.4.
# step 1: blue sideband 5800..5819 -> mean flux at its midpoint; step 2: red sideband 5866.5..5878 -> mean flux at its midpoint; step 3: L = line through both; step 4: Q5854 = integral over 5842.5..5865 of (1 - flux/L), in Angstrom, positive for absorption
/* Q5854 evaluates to 1.6 Angstrom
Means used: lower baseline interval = 110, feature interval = 111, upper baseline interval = 124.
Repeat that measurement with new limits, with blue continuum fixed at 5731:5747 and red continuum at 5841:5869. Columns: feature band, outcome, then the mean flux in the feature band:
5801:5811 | 0.5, 107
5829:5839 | 0.0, 112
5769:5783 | 1.0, 105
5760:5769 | -0.2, 116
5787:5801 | 0.5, 109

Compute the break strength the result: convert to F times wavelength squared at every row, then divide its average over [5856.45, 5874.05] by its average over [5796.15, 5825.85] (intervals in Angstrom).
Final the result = 1.0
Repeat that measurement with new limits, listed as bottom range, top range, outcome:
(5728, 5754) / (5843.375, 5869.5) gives 1.01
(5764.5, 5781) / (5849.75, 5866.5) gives 1.02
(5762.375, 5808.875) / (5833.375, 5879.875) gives 1.07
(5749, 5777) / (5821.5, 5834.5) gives 1.03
